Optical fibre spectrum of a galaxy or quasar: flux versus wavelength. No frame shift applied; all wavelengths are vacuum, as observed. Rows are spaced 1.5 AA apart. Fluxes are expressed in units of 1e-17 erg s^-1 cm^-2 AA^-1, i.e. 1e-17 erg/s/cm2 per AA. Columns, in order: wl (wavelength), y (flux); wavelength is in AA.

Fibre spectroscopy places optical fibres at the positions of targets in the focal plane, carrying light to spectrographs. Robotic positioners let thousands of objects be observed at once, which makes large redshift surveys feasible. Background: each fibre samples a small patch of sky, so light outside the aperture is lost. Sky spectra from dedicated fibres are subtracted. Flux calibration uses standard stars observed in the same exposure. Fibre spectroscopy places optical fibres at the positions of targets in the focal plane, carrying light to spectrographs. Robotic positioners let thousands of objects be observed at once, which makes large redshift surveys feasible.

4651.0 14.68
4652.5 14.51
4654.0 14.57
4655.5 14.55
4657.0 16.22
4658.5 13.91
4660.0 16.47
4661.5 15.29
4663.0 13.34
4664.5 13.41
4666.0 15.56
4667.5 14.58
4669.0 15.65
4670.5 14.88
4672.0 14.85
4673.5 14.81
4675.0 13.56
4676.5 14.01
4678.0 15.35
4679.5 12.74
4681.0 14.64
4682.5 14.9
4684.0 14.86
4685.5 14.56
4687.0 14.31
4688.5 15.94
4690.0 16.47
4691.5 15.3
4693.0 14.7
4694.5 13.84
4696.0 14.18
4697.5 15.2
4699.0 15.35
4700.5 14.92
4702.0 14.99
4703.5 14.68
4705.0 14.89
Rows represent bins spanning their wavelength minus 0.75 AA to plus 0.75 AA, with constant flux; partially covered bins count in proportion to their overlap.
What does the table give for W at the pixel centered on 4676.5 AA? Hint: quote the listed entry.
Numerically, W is 14.01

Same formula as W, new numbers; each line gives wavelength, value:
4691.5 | 15.3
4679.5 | 12.74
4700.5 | 14.92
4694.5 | 13.84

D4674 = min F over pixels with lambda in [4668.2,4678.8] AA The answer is 13.56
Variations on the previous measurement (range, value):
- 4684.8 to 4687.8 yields 14.31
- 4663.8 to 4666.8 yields 13.41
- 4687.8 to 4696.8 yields 13.84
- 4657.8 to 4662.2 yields 13.91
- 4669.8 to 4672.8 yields 14.85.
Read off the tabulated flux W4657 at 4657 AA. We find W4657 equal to 16.22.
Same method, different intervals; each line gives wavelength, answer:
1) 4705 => 14.89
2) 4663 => 13.34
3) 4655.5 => 14.55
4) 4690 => 16.47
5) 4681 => 14.64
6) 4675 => 13.56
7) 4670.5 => 14.88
